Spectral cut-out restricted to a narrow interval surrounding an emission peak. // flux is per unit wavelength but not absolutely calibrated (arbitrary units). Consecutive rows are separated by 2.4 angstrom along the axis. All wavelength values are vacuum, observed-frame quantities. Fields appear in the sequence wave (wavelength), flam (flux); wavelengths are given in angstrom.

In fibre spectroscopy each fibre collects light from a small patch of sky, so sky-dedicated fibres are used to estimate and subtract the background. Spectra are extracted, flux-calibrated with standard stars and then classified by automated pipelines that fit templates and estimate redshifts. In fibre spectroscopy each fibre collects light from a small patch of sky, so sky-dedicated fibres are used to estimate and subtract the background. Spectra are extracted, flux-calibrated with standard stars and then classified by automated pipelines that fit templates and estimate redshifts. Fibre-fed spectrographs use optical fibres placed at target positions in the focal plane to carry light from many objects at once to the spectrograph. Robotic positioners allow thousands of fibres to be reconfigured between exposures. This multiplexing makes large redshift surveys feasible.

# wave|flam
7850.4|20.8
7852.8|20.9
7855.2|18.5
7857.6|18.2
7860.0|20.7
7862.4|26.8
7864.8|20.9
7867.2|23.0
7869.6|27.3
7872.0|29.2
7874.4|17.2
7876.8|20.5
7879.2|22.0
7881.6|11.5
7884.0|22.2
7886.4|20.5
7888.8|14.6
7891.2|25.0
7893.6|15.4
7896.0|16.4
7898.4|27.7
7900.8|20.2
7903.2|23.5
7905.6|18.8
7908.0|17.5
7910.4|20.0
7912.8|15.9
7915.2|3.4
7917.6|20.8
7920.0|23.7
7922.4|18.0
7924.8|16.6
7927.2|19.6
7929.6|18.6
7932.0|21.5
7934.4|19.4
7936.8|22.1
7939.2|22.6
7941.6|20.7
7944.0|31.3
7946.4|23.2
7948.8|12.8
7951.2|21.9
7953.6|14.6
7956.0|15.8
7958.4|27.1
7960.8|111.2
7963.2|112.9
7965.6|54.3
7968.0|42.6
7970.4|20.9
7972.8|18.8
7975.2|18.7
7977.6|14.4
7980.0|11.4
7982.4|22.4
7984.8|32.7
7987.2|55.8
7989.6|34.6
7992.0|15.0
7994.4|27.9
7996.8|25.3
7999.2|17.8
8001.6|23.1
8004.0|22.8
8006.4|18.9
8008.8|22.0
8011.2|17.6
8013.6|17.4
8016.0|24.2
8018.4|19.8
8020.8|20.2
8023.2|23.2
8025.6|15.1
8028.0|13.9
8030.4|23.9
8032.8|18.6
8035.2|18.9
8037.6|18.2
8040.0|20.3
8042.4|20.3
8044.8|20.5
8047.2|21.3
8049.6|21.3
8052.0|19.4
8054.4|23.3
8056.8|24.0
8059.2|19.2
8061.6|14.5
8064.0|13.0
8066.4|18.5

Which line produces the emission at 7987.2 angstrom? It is [N II]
